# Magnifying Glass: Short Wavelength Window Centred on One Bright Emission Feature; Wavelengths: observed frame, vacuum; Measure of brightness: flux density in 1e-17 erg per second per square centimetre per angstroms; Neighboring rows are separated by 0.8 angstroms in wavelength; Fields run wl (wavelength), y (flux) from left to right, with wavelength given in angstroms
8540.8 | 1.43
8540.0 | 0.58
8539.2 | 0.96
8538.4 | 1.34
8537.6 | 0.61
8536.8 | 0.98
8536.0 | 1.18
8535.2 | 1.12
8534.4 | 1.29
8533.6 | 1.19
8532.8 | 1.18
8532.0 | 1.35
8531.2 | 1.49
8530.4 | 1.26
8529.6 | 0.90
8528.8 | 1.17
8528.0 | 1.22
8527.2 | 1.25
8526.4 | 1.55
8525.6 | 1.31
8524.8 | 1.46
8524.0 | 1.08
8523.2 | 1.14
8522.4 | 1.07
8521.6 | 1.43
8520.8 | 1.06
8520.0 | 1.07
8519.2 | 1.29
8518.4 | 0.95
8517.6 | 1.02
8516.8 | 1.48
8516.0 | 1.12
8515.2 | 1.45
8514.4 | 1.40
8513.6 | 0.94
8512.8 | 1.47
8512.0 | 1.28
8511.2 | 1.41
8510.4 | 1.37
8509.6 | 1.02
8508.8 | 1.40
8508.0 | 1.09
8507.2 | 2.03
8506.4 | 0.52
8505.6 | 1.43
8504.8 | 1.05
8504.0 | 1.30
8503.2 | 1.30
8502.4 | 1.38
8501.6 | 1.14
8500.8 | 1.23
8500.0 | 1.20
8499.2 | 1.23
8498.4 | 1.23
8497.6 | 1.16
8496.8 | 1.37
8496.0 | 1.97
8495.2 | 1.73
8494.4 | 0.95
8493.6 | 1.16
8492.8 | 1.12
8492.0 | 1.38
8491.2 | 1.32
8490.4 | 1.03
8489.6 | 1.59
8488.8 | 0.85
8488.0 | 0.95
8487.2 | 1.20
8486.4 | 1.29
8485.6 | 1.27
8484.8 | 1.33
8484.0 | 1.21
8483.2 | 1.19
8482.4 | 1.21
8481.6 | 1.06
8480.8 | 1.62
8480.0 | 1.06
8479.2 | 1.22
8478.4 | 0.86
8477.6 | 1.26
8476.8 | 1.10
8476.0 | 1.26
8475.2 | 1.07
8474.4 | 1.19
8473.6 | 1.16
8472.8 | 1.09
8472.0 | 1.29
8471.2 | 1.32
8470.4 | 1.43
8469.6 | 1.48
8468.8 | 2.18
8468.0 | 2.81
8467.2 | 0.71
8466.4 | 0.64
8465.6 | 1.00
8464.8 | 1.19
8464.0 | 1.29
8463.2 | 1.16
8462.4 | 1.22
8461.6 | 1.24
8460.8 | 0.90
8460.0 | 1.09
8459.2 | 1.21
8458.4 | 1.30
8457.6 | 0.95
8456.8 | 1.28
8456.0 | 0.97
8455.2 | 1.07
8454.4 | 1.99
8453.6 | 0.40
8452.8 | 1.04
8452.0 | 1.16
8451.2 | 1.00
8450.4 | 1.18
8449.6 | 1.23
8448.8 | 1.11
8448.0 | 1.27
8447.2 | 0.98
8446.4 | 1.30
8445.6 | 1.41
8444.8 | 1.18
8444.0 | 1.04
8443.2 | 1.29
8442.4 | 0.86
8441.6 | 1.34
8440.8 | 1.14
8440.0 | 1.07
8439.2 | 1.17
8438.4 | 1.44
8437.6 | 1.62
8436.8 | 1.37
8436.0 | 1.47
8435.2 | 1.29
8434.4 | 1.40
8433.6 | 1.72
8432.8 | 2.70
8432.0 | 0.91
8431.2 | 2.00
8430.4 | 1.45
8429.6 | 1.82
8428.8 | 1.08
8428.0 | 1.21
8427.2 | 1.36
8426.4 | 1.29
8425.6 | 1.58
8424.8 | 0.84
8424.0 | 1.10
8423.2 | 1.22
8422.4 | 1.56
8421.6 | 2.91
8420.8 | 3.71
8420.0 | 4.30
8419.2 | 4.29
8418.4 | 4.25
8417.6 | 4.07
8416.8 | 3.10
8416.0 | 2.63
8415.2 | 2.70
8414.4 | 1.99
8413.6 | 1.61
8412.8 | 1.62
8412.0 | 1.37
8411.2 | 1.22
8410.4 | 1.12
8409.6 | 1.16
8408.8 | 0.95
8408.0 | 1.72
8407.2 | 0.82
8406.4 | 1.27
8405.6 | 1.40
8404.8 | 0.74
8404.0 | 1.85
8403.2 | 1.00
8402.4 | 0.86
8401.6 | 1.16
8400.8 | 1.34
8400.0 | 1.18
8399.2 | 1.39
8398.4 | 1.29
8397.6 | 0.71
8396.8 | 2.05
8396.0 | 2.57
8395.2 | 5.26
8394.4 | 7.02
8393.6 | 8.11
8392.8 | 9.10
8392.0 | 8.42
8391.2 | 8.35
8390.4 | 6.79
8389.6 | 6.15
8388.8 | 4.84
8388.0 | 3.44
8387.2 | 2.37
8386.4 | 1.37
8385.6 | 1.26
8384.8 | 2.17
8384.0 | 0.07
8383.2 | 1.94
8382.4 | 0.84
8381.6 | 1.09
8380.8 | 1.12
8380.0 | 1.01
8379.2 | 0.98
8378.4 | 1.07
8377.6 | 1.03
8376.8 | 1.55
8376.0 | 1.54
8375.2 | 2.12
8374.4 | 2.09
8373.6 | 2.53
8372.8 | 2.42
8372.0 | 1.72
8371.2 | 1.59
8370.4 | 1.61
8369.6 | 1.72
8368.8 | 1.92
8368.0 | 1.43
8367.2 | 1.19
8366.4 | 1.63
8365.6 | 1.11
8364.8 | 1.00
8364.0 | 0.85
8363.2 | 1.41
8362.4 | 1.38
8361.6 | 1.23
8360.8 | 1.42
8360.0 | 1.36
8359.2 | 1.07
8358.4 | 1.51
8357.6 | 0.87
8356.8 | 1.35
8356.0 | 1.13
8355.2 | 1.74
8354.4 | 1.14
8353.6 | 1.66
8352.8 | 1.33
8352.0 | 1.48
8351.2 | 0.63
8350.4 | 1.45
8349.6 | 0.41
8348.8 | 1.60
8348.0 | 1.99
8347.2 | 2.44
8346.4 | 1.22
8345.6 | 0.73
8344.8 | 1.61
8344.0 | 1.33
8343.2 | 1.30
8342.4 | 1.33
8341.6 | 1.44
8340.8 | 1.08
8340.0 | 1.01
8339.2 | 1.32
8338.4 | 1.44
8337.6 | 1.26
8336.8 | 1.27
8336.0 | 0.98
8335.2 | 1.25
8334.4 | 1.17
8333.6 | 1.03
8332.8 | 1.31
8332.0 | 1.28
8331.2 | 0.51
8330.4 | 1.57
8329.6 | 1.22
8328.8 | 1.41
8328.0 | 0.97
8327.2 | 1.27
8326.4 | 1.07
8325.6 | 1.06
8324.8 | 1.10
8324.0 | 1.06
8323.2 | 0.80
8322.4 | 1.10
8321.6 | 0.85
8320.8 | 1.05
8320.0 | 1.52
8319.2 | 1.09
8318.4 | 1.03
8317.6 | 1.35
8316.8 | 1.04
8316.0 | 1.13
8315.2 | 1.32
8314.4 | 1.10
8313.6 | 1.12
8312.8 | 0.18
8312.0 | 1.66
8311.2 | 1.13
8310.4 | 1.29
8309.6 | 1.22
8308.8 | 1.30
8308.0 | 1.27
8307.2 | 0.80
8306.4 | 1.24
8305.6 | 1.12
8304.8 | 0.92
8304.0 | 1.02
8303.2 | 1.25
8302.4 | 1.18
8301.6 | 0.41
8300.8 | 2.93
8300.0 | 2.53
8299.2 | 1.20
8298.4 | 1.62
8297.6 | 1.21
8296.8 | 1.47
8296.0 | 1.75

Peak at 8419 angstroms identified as [N II]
